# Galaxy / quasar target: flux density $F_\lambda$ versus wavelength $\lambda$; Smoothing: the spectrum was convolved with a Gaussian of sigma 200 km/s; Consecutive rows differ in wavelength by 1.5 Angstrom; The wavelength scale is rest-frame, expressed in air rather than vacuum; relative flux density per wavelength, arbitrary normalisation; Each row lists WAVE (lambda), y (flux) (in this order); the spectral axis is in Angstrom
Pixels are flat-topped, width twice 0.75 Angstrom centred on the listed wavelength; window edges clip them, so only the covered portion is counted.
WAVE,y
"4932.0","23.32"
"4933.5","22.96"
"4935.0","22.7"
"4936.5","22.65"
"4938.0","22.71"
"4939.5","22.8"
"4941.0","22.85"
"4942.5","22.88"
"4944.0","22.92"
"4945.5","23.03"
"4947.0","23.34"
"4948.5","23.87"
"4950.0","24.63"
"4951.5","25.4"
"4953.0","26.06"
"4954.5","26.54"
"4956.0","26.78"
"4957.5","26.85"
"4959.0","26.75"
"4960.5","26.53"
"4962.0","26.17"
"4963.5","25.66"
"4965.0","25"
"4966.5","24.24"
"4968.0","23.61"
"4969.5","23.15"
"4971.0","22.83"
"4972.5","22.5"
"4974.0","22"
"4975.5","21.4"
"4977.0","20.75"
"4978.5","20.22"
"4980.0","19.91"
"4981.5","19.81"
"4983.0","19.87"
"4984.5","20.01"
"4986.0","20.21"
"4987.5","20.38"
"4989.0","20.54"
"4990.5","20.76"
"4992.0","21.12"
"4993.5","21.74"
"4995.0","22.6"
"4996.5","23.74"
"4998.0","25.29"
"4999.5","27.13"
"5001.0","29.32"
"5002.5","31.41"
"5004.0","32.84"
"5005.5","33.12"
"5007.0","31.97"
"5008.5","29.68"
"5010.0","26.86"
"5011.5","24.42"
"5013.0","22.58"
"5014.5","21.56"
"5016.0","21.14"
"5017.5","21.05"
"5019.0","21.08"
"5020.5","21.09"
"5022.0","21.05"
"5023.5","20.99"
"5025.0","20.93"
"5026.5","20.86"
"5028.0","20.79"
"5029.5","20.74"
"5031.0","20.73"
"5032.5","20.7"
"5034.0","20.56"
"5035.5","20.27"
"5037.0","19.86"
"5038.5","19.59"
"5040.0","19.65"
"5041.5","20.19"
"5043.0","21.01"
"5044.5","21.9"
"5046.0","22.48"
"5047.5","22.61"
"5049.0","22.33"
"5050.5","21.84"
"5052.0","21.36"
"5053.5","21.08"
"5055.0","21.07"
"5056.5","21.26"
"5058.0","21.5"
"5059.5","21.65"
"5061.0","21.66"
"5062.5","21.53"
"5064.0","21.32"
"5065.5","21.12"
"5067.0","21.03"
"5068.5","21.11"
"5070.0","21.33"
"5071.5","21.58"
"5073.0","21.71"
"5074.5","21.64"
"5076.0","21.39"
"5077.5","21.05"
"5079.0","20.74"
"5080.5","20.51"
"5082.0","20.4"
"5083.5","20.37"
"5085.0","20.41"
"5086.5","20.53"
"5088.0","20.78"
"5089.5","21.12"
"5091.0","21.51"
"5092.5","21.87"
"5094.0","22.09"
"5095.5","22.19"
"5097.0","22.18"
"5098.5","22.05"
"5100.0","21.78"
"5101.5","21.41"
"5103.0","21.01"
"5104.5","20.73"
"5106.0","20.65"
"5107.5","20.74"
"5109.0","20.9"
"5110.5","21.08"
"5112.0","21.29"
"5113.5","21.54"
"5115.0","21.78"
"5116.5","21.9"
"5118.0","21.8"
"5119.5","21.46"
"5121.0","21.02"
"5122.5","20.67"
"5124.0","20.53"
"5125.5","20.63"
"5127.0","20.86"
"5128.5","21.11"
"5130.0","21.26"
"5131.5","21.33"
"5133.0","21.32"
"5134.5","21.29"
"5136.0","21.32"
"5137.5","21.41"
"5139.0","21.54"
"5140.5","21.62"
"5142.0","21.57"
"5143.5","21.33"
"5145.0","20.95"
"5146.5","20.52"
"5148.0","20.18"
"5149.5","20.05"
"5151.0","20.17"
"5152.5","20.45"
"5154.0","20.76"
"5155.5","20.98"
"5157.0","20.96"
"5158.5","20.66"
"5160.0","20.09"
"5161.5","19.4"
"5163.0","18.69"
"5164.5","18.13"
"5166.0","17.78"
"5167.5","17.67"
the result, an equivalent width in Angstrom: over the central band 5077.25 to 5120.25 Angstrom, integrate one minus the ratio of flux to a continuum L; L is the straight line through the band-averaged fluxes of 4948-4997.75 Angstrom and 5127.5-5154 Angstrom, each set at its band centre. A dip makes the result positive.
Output 0.6 Angstrom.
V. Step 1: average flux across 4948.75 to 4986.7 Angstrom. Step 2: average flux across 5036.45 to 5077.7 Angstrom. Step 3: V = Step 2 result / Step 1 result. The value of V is 0.91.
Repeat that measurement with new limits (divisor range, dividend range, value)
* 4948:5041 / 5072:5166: 0.90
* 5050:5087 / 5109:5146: 1.00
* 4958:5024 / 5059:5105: 0.90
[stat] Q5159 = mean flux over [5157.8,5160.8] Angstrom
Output 20.4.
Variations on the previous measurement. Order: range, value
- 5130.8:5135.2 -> 21.3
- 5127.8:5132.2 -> 21.2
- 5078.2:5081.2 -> 20.6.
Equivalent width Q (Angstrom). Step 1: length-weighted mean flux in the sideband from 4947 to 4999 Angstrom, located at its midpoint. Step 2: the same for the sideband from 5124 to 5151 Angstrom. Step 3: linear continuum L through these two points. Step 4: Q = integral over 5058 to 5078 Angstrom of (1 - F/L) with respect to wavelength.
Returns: 0.49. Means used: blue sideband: 23.2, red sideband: 21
